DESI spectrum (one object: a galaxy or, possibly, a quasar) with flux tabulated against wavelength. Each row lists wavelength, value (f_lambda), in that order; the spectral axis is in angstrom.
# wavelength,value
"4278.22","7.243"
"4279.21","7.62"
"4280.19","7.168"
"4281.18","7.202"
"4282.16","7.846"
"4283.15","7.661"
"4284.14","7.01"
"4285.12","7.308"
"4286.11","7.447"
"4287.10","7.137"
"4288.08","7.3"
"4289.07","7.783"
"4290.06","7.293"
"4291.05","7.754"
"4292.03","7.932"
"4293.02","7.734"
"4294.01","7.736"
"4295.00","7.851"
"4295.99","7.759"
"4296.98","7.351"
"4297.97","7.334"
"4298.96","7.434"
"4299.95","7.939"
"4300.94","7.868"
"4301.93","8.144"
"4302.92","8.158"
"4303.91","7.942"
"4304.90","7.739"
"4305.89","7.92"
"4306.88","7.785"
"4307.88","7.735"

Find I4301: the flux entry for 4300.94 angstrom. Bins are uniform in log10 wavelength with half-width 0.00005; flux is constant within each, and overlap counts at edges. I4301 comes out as 7.868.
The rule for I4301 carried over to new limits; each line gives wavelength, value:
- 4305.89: 7.92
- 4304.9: 7.739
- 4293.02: 7.734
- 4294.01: 7.736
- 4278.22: 7.243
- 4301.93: 8.144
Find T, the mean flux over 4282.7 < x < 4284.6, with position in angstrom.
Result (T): 7.32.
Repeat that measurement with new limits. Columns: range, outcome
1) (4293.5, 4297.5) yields 7.66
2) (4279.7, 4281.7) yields 7.21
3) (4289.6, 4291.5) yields 7.51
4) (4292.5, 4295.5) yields 7.76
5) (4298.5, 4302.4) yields 7.85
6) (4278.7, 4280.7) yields 7.38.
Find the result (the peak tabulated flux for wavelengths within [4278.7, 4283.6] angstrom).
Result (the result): 7.846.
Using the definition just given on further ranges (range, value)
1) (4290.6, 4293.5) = 7.932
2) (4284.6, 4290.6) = 7.783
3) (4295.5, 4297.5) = 7.759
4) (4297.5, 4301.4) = 7.939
